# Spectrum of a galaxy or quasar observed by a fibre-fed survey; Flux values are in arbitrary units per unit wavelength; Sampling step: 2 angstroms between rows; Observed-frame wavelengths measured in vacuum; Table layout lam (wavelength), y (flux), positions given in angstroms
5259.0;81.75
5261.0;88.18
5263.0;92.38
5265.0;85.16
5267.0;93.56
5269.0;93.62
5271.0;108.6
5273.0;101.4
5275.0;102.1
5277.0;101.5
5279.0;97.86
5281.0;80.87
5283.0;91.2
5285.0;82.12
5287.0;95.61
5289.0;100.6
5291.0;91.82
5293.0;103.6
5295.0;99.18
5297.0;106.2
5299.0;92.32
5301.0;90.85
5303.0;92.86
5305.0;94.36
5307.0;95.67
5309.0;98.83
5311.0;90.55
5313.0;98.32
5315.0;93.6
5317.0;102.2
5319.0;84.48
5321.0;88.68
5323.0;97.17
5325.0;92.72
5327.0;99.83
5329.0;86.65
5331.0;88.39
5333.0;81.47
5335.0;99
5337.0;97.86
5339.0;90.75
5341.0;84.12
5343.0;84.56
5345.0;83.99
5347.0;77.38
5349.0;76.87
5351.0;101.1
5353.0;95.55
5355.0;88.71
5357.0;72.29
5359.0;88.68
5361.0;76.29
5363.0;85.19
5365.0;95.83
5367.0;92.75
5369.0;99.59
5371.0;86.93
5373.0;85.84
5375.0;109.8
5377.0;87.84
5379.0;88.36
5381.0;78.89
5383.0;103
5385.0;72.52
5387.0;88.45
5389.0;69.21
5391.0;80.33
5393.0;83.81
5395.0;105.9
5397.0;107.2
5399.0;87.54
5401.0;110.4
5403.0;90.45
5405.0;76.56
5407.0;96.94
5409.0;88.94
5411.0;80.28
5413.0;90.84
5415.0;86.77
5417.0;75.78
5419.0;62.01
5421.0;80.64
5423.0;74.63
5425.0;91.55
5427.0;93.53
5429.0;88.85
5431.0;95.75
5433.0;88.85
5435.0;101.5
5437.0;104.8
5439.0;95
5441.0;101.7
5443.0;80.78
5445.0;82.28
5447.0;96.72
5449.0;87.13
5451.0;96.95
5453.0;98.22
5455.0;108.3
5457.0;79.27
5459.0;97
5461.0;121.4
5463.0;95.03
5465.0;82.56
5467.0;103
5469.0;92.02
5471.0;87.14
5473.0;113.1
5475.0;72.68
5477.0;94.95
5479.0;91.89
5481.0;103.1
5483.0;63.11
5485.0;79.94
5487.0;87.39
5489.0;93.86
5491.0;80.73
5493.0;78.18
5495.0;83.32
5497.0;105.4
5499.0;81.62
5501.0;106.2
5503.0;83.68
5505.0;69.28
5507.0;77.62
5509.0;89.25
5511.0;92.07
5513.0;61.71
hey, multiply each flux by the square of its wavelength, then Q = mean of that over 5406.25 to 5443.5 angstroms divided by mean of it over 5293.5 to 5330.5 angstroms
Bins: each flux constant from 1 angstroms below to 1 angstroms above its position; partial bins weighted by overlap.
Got 0.97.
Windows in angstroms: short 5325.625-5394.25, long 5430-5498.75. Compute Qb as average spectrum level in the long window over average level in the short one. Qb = 1.05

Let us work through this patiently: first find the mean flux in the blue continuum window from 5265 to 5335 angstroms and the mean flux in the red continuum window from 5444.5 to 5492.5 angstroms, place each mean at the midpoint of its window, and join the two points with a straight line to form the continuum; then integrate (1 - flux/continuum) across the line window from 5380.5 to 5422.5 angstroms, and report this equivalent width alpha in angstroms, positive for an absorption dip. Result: 3.0 angstroms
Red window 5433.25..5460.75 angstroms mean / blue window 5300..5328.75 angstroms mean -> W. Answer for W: 1.01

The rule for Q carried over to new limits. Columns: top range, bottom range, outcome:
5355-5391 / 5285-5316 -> 0.93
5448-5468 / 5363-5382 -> 1.09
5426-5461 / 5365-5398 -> 1.07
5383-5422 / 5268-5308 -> 0.94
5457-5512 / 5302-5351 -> 1.04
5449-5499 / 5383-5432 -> 1.08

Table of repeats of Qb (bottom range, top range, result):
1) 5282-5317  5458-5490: 0.97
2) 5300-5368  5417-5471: 1.02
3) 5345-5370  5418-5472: 1.05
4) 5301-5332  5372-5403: 0.97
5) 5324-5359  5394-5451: 1.02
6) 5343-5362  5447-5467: 1.14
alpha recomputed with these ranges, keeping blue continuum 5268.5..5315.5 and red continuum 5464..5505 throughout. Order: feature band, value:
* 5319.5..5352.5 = 1.73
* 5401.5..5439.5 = 1.40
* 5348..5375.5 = 1.20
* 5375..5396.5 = 1.17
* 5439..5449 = -0.03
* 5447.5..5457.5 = -0.55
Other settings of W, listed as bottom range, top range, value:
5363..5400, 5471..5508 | 0.97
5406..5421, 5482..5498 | 1.01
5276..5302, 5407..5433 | 0.89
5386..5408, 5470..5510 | 0.96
